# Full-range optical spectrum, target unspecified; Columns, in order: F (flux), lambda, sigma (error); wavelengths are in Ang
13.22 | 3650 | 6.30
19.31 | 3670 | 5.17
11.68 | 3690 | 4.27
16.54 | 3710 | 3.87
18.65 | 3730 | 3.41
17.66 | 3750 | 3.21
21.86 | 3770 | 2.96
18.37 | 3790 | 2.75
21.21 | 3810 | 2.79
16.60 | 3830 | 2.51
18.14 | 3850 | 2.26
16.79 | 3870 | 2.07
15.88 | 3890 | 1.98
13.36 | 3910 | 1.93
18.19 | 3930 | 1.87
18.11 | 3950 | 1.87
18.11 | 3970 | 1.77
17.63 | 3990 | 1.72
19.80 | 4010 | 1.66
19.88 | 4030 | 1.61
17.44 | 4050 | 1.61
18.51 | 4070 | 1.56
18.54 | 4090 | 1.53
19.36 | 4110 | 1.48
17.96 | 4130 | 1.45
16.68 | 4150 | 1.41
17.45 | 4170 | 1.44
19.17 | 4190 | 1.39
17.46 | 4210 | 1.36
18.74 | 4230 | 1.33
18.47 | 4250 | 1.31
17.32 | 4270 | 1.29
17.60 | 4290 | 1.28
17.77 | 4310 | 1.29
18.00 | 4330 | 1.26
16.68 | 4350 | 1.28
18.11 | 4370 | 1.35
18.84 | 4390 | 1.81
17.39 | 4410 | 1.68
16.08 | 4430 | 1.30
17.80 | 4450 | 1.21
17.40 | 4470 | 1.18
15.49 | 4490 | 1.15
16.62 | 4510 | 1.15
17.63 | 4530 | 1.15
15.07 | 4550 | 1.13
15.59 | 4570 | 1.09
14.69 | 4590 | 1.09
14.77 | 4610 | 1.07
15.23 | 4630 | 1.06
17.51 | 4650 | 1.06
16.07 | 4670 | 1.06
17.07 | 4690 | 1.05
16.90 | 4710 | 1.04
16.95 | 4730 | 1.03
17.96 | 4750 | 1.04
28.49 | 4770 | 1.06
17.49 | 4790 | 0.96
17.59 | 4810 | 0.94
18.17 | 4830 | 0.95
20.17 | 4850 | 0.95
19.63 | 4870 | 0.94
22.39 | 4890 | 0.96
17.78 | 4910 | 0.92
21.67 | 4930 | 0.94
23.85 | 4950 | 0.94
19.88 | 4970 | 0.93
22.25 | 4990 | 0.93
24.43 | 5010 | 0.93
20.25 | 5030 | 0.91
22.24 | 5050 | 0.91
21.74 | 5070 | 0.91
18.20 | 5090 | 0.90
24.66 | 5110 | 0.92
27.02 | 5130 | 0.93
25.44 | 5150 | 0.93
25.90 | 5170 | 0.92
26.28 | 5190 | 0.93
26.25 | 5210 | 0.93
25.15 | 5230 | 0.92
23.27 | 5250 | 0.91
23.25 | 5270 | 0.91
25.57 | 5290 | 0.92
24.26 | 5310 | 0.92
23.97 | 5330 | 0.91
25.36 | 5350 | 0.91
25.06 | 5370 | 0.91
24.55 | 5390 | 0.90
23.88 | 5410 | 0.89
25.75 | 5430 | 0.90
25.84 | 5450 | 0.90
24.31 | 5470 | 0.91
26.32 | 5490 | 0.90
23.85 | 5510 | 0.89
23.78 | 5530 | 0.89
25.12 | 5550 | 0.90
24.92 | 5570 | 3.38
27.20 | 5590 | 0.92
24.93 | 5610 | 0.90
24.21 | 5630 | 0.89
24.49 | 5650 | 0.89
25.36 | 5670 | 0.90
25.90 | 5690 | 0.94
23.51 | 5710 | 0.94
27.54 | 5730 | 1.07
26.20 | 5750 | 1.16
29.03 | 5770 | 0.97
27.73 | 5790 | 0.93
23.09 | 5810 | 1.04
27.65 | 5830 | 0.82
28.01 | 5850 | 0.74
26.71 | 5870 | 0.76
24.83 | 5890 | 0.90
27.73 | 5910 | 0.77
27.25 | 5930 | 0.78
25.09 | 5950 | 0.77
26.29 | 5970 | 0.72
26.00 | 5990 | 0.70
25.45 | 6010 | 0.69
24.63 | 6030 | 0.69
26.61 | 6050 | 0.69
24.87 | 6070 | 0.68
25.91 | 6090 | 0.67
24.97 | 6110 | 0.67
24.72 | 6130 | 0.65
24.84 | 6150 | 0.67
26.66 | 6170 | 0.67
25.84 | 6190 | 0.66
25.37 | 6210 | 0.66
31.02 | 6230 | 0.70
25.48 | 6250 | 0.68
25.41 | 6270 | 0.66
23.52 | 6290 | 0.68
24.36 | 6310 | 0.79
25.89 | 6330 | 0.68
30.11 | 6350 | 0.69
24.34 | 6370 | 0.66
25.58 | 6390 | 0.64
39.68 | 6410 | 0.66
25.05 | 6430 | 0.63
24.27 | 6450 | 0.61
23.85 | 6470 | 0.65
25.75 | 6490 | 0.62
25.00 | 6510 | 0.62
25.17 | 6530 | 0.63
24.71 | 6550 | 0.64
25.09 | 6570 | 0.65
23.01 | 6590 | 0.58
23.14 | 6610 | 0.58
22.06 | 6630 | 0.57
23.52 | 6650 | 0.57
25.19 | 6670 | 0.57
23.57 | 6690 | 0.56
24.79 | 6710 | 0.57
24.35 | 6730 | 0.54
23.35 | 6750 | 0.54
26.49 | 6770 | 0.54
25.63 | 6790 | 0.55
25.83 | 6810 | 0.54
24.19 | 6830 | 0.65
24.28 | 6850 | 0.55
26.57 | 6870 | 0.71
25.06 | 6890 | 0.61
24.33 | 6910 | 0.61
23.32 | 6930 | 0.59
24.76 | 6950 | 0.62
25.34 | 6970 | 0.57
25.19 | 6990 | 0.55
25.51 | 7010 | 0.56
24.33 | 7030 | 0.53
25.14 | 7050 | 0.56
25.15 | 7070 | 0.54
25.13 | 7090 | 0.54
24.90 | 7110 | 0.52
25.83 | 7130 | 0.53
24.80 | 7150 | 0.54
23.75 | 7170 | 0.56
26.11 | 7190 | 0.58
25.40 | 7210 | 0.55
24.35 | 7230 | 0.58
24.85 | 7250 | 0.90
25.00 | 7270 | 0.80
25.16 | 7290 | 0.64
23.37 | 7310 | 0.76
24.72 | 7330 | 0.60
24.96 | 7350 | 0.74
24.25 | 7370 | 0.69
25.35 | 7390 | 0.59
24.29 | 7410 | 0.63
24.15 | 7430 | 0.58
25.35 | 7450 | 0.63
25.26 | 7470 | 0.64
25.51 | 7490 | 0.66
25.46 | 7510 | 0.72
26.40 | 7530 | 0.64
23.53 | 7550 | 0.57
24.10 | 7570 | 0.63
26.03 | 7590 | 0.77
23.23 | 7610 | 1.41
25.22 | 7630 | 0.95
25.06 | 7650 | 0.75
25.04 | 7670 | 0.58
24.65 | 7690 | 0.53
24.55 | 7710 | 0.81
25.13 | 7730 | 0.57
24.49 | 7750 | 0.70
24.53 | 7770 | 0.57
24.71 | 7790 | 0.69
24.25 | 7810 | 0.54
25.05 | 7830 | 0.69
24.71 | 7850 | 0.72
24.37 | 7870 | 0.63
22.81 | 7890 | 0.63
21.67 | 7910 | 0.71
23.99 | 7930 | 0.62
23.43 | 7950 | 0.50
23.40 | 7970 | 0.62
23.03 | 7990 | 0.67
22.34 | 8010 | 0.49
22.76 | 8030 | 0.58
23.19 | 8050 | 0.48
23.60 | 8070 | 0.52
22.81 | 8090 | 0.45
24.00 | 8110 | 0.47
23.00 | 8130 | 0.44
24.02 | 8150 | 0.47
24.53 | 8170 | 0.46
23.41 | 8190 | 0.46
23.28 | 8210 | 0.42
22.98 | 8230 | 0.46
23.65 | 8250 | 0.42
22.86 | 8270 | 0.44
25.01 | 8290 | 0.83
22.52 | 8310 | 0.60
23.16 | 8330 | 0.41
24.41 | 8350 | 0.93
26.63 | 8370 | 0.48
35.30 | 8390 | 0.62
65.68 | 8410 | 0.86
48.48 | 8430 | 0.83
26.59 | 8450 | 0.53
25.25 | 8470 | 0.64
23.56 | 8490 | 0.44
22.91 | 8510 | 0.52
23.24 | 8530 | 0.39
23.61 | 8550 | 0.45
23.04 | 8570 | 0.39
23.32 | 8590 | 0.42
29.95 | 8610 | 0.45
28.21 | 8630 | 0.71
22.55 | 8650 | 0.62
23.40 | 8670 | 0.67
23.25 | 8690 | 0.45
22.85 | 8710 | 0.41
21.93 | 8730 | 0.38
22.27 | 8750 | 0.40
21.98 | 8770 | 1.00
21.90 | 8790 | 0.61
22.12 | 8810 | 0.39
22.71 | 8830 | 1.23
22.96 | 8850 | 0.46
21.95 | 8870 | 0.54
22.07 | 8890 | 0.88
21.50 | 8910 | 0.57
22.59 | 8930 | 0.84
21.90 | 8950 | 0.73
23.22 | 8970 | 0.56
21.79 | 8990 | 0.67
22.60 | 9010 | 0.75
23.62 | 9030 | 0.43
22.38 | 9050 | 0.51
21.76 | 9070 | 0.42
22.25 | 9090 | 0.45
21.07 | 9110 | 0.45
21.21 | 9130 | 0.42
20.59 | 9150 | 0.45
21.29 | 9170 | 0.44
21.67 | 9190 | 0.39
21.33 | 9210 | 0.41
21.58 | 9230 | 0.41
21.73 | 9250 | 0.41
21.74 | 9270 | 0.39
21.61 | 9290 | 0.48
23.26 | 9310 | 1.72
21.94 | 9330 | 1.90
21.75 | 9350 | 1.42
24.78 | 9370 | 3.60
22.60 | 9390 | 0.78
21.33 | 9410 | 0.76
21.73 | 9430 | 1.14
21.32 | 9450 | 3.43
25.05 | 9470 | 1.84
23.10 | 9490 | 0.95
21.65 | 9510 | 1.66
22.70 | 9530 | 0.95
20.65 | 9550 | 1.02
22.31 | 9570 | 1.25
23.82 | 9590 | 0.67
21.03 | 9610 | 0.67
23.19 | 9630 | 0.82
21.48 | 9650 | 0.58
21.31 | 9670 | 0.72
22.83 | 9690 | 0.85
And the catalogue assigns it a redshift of 0.281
